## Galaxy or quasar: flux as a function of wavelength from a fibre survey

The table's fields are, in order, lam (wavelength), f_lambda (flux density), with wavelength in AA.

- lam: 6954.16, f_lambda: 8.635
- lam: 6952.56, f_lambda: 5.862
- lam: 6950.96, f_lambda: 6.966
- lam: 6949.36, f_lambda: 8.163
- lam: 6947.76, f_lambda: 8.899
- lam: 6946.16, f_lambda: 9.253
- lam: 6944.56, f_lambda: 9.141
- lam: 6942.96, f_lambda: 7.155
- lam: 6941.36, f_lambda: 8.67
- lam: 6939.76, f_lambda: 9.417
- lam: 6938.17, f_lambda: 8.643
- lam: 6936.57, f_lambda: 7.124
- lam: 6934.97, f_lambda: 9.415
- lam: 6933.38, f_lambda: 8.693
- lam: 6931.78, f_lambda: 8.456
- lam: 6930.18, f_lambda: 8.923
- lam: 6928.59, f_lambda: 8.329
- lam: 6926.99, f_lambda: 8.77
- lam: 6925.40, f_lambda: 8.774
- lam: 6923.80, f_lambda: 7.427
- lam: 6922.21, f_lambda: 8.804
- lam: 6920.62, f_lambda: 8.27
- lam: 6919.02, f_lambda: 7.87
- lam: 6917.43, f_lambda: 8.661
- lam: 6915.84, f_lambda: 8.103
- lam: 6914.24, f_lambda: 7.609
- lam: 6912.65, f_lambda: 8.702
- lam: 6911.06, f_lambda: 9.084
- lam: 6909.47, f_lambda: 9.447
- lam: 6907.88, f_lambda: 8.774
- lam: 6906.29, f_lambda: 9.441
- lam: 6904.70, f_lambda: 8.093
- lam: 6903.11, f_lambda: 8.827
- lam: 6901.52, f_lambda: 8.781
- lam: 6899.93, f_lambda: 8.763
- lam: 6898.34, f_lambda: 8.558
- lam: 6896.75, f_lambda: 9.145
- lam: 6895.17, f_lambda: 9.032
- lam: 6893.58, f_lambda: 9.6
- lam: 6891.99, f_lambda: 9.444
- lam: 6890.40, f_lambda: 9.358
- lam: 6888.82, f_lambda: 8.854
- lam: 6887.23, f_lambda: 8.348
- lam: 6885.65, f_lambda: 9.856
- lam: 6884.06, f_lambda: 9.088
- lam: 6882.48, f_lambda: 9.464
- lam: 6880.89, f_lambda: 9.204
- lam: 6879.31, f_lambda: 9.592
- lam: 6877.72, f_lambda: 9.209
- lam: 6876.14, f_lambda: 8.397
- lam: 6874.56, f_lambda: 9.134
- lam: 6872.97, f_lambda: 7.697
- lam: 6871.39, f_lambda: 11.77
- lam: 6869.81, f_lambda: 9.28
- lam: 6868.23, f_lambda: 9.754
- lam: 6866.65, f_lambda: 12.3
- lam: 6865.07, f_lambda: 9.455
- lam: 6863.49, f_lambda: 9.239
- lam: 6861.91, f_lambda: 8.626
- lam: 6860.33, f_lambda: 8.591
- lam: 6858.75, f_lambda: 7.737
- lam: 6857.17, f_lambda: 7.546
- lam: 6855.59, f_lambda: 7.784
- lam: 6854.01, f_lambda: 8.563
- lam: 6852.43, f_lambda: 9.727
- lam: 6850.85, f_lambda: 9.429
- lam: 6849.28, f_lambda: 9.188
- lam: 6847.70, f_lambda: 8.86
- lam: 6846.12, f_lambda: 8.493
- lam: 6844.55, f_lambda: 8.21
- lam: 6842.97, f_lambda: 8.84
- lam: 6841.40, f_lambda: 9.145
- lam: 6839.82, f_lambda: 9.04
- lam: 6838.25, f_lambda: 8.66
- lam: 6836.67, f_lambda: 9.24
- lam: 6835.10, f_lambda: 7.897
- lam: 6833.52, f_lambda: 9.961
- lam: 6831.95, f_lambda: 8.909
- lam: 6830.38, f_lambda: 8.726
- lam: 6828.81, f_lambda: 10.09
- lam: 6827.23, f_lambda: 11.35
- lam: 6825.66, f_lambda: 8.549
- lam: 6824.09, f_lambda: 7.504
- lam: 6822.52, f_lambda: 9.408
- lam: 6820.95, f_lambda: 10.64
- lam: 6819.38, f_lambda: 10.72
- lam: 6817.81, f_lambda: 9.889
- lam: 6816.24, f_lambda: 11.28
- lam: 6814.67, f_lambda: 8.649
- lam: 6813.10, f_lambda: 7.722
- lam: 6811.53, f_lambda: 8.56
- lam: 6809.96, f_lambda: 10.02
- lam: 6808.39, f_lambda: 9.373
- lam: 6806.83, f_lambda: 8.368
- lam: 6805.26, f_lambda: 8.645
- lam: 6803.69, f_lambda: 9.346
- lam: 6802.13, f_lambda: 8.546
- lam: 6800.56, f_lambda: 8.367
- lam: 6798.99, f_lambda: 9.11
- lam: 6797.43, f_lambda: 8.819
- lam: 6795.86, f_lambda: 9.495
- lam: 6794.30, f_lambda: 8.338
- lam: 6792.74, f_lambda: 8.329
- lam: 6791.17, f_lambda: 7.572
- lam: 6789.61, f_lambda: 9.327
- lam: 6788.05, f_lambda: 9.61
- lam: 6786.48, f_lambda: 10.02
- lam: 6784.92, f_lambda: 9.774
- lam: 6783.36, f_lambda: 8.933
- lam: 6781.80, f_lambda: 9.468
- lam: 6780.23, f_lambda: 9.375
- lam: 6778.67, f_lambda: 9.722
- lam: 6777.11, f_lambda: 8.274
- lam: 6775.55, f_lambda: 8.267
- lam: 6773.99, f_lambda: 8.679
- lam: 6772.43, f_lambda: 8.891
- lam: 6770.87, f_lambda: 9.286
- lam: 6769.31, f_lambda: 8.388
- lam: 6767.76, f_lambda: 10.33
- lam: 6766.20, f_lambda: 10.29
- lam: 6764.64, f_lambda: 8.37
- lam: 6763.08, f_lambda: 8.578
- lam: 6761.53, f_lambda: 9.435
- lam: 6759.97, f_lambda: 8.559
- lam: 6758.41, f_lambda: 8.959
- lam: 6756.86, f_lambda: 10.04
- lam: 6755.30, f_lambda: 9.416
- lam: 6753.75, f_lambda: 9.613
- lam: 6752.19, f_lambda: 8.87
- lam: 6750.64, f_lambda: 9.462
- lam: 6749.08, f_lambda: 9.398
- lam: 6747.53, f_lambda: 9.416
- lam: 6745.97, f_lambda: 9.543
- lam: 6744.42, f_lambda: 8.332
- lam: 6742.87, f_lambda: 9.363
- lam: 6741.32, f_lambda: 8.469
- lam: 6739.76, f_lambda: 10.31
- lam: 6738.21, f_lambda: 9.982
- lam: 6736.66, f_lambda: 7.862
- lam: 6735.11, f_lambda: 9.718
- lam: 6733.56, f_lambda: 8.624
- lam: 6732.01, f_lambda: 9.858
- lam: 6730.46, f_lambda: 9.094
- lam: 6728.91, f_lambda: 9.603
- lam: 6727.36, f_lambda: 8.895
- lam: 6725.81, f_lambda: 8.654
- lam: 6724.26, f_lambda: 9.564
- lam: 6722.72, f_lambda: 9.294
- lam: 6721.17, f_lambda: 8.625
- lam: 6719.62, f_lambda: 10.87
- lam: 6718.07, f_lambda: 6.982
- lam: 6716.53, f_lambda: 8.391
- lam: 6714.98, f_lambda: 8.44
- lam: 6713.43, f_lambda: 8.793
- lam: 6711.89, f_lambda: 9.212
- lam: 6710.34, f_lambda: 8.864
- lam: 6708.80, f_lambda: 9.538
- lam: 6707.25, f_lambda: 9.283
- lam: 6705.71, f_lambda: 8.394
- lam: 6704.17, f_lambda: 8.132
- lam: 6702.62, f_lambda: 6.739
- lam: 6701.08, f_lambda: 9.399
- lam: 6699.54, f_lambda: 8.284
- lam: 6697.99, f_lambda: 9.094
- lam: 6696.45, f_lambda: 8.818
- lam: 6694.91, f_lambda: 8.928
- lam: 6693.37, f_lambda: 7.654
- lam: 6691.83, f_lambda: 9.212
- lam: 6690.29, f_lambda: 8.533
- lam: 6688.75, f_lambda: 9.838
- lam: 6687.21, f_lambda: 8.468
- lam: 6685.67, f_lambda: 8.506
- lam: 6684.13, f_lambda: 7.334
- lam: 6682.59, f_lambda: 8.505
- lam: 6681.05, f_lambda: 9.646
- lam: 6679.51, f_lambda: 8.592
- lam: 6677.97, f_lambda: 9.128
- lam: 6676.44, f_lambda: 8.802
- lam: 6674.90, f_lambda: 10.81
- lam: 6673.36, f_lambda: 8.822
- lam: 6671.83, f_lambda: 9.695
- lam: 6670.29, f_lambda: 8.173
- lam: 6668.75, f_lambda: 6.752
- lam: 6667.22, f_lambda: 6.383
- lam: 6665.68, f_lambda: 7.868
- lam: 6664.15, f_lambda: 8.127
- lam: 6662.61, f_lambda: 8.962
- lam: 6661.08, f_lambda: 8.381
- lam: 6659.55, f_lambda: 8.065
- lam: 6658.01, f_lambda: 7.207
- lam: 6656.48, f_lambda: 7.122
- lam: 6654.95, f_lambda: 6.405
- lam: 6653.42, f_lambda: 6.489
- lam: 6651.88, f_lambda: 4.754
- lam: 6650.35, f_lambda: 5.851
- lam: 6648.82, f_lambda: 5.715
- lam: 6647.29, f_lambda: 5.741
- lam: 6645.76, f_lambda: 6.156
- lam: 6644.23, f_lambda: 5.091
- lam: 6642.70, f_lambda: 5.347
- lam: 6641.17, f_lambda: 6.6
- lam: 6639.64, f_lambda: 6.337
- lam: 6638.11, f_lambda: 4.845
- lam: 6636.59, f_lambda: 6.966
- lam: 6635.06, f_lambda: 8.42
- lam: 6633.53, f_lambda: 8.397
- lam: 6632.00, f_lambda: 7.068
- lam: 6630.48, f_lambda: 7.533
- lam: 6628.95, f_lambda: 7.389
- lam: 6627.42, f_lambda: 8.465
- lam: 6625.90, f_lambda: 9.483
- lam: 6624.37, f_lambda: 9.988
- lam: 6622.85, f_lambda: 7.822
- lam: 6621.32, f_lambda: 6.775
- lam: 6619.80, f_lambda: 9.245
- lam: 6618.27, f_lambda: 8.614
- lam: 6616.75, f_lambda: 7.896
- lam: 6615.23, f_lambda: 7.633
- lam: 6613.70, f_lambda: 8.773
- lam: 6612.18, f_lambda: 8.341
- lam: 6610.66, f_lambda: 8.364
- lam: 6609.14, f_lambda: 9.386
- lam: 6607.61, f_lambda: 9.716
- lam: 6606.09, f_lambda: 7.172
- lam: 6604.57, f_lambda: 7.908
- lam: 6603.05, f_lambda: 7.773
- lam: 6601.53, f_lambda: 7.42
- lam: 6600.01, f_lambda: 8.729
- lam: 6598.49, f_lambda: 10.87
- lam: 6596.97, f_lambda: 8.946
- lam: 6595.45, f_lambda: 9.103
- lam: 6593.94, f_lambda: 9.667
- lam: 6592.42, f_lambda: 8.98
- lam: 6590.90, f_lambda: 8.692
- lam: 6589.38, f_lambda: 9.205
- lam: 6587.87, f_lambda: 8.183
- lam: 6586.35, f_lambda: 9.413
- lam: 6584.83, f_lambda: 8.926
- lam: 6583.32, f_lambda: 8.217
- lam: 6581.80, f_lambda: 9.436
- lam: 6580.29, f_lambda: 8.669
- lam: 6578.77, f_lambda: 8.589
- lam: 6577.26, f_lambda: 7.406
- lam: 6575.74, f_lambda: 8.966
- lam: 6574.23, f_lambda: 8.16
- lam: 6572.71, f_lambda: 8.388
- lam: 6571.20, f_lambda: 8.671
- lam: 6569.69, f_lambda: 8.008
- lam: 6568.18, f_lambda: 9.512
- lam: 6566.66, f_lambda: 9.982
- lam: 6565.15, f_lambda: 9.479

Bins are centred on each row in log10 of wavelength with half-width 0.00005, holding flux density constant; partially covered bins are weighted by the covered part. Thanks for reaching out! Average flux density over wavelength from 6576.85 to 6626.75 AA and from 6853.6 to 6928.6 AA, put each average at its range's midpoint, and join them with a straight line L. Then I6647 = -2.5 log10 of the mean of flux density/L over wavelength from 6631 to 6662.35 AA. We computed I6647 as 0.30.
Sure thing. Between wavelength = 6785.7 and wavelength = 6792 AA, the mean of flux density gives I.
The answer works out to 9.12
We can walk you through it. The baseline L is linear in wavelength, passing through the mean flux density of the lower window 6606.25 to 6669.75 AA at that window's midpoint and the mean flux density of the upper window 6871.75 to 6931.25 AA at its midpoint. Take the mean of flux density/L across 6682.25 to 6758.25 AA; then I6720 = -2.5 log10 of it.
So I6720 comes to -0.14 mag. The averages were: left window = 7.42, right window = 8.81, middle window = 8.95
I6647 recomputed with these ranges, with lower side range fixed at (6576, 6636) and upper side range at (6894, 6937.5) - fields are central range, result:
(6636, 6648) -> 0.41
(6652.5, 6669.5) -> 0.15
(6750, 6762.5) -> -0.09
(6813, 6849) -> -0.08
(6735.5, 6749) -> -0.08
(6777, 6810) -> -0.06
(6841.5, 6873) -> -0.06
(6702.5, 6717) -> -0.01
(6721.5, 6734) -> -0.08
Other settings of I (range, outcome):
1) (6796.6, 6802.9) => 8.71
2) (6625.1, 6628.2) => 8.97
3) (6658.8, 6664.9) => 8.39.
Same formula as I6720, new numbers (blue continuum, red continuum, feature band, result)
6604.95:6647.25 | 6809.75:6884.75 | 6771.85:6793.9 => -0.03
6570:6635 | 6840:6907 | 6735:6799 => -0.03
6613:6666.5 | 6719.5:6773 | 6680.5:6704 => -0.04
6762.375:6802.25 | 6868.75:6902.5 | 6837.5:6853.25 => 0.02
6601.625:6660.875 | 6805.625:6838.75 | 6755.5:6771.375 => -0.06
